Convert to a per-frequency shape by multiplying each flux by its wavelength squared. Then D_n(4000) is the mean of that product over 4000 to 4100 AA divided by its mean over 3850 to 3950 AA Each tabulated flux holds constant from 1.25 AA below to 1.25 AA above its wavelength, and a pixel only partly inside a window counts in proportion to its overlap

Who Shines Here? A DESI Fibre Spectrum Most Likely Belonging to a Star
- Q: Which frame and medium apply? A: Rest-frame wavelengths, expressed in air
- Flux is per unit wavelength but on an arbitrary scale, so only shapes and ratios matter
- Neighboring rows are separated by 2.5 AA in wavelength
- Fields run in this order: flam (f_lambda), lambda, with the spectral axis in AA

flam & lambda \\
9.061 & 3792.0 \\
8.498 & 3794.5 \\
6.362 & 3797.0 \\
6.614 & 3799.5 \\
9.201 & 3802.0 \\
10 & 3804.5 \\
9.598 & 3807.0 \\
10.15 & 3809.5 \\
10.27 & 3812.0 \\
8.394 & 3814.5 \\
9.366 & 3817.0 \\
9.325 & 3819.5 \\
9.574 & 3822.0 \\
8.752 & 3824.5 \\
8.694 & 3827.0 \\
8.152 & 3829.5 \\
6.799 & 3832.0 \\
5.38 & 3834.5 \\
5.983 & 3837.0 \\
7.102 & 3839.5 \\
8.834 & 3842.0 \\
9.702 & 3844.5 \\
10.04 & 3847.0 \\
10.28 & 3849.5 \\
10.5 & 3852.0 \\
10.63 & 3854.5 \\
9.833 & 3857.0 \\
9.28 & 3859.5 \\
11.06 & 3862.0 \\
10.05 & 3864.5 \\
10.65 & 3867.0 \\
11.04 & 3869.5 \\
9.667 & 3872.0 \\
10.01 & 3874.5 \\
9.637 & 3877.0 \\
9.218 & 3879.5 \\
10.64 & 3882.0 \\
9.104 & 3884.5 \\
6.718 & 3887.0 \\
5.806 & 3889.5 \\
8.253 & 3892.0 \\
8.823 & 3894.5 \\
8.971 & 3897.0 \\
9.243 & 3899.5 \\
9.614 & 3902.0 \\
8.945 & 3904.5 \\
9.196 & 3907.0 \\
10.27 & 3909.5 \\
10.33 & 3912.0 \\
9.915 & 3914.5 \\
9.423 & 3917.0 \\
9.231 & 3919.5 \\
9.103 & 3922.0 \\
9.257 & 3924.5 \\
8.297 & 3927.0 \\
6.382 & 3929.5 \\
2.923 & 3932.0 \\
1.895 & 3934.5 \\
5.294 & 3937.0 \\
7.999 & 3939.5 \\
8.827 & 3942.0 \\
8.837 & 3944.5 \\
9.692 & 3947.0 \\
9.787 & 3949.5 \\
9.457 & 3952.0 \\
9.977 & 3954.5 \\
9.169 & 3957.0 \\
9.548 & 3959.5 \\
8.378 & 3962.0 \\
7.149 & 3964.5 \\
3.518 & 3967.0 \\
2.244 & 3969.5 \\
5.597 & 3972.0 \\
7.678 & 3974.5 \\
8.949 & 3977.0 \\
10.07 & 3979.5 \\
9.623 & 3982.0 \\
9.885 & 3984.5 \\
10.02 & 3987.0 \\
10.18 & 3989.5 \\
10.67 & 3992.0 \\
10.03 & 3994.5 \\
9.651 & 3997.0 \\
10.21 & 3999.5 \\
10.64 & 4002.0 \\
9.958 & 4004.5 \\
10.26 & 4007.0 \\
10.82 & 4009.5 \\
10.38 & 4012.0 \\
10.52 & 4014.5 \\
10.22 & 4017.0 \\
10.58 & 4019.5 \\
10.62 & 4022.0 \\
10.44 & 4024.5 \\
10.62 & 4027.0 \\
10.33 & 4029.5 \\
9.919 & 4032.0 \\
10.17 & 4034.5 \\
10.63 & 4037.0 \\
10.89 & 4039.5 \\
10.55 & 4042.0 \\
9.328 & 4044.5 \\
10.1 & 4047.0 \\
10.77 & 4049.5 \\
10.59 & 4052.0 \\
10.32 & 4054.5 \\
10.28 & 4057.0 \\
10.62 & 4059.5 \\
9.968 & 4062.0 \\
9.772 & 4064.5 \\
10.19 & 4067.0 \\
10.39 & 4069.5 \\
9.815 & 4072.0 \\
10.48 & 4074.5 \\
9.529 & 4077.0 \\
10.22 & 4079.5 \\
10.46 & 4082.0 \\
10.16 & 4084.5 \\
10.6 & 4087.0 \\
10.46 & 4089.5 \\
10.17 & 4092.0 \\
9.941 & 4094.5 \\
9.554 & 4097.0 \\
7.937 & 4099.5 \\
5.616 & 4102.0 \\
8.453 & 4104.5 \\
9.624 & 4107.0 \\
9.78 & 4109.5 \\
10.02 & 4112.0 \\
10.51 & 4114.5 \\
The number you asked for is 1.25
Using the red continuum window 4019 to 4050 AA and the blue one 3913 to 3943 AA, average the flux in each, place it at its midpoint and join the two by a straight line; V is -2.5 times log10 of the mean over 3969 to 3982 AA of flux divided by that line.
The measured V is 0.18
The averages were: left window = 7.39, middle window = 7.44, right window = 10.4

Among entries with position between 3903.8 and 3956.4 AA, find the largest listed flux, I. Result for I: 10.33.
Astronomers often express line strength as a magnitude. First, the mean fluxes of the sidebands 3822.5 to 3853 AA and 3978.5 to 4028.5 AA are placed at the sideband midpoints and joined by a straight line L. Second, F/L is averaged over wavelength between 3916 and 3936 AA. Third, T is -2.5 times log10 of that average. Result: 0.31 mag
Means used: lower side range 8.36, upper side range 10.3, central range 7.01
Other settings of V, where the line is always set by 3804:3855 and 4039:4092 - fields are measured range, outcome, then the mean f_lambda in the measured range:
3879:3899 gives 0.10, 8.44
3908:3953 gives 0.16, 8.16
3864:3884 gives -0.11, 10.1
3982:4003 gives -0.03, 10.1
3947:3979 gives 0.24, 7.76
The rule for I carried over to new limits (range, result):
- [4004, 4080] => 10.89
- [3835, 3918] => 11.06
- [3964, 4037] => 10.82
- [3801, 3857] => 10.63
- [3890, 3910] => 10.27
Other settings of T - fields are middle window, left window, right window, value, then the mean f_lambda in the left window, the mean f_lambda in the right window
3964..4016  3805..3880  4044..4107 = 0.075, 9.27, 9.83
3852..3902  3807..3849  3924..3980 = -0.163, 8.6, 7.37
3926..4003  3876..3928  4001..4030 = 0.208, 9.05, 10.5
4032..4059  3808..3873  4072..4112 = -0.094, 9.21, 9.56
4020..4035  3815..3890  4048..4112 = -0.077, 9.09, 9.83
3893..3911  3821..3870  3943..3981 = -0.089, 9.08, 8.02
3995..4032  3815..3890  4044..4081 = -0.046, 9.09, 10.2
